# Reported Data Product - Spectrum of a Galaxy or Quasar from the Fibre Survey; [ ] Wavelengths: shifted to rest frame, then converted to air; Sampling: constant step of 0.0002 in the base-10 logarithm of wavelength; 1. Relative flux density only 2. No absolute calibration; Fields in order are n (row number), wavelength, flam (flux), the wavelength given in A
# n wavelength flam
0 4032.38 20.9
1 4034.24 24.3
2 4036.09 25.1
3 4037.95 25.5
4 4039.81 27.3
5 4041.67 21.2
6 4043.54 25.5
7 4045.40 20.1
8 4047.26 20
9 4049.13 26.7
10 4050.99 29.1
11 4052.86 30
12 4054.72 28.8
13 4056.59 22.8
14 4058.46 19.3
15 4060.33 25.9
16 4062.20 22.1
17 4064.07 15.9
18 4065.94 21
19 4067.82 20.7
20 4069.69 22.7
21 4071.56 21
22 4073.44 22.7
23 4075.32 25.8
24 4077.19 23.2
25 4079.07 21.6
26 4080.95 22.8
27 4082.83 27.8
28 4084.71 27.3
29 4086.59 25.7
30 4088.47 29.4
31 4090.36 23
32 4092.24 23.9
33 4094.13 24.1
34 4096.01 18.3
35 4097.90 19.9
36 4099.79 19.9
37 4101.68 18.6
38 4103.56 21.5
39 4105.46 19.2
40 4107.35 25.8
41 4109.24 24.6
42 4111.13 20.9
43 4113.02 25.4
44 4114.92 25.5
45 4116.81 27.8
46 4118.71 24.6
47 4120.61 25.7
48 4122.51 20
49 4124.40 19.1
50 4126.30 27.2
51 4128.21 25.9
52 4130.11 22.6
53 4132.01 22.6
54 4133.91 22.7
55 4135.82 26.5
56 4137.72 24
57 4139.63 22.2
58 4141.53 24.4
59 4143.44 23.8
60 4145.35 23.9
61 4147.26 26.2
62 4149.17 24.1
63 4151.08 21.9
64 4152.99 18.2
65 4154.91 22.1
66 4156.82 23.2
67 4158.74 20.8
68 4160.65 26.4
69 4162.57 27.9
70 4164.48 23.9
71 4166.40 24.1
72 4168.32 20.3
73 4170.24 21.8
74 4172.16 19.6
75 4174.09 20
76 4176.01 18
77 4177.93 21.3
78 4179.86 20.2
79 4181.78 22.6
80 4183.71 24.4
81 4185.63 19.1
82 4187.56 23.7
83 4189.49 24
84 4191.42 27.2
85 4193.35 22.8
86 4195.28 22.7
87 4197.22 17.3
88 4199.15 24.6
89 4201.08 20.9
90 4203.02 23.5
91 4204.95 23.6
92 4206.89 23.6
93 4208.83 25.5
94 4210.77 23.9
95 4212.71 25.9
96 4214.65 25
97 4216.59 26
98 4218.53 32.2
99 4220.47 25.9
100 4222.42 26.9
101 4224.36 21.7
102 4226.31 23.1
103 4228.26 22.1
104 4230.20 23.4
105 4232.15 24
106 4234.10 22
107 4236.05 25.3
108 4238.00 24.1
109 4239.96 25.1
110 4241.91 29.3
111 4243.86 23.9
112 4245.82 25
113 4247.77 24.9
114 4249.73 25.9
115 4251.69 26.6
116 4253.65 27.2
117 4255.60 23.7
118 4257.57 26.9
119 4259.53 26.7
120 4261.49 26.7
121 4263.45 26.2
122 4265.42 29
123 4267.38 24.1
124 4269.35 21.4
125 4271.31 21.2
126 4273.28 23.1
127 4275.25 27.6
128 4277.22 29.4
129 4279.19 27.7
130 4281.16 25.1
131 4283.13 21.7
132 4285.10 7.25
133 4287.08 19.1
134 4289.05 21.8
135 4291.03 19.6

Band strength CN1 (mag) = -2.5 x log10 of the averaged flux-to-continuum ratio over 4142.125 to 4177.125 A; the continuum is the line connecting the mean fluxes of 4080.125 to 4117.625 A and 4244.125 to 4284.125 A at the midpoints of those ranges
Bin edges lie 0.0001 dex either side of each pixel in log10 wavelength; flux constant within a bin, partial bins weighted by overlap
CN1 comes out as 0.08 mag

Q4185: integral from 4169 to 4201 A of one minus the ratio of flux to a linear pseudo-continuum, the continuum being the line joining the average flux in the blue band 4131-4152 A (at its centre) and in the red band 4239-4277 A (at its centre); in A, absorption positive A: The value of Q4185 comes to 3.54 A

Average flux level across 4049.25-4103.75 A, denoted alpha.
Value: 23.3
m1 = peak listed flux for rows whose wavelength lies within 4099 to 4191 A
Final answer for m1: 27.9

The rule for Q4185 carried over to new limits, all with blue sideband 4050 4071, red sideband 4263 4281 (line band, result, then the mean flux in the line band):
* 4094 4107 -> 1.97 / 20.2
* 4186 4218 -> 1.31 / 23.8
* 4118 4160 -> 1.61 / 23.3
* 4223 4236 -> 1.06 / 23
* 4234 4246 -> 0.00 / 25.2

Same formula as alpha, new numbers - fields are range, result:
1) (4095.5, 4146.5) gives 23.1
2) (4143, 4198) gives 22.5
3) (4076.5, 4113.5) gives 23.1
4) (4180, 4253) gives 24.2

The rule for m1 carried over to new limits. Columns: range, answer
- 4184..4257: 32.2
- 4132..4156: 26.5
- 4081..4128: 29.4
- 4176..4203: 27.2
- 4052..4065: 30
